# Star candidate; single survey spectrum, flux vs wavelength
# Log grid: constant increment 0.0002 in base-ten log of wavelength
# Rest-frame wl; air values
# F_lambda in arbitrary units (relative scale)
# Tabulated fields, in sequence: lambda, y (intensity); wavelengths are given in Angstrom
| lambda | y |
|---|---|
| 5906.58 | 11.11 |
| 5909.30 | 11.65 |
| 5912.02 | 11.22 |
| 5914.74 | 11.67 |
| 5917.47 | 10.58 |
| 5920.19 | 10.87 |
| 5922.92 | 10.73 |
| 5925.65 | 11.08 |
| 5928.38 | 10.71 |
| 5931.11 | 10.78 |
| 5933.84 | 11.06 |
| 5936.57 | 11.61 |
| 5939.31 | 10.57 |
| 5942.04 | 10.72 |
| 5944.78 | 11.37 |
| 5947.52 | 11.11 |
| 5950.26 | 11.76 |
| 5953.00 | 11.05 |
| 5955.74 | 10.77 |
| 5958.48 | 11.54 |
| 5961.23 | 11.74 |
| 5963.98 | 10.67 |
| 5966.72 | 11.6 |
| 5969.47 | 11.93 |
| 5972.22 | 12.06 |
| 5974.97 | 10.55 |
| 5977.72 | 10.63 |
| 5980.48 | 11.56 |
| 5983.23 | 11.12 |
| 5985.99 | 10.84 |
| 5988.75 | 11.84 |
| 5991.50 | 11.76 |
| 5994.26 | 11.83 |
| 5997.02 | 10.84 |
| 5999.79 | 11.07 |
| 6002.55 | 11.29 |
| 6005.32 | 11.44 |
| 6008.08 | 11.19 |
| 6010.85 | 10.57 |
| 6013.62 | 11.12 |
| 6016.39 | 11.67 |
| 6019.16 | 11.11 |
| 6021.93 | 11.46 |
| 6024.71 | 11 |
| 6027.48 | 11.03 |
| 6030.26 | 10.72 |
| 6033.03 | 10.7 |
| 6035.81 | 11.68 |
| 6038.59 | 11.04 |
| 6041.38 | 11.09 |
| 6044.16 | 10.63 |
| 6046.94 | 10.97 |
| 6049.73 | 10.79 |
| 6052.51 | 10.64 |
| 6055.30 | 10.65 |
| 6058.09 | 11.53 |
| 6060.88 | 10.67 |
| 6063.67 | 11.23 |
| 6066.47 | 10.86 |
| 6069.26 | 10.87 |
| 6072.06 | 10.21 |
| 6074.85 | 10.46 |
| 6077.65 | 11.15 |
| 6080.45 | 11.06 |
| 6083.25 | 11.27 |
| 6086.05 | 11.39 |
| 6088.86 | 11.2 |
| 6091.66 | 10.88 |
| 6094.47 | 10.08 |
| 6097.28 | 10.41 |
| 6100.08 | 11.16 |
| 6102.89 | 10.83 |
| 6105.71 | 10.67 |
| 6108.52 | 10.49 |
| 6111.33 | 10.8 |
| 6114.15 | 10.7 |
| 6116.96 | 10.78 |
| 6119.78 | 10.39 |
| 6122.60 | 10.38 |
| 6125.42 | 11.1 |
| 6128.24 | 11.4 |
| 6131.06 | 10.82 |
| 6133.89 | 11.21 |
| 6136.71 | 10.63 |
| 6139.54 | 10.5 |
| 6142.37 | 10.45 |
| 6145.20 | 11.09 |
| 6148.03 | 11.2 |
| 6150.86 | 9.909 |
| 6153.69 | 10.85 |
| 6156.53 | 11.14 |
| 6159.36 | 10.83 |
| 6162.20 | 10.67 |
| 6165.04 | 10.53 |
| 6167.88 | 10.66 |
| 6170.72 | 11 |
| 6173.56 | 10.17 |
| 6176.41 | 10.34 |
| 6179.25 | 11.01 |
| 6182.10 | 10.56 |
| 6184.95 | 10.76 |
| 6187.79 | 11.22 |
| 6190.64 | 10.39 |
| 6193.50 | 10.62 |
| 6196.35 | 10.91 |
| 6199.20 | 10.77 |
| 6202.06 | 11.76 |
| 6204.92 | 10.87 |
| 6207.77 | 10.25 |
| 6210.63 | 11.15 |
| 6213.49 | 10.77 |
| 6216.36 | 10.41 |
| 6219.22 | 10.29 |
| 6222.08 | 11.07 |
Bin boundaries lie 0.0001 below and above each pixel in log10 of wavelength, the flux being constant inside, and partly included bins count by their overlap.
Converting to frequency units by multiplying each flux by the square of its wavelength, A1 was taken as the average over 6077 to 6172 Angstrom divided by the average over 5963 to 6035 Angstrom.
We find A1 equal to 1.0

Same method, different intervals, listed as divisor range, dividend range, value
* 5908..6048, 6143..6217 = 1.03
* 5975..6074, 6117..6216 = 1.02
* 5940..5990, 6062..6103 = 1.00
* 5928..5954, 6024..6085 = 1.02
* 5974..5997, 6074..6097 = 1.00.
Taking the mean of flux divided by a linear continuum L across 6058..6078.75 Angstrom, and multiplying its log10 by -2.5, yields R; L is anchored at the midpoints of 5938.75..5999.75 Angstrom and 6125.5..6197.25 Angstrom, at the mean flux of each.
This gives 0.02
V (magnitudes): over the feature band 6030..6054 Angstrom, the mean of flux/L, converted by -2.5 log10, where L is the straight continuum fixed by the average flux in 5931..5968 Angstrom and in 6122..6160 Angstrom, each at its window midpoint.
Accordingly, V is 0.01 mag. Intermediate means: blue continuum 11.2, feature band 10.9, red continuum 10.8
